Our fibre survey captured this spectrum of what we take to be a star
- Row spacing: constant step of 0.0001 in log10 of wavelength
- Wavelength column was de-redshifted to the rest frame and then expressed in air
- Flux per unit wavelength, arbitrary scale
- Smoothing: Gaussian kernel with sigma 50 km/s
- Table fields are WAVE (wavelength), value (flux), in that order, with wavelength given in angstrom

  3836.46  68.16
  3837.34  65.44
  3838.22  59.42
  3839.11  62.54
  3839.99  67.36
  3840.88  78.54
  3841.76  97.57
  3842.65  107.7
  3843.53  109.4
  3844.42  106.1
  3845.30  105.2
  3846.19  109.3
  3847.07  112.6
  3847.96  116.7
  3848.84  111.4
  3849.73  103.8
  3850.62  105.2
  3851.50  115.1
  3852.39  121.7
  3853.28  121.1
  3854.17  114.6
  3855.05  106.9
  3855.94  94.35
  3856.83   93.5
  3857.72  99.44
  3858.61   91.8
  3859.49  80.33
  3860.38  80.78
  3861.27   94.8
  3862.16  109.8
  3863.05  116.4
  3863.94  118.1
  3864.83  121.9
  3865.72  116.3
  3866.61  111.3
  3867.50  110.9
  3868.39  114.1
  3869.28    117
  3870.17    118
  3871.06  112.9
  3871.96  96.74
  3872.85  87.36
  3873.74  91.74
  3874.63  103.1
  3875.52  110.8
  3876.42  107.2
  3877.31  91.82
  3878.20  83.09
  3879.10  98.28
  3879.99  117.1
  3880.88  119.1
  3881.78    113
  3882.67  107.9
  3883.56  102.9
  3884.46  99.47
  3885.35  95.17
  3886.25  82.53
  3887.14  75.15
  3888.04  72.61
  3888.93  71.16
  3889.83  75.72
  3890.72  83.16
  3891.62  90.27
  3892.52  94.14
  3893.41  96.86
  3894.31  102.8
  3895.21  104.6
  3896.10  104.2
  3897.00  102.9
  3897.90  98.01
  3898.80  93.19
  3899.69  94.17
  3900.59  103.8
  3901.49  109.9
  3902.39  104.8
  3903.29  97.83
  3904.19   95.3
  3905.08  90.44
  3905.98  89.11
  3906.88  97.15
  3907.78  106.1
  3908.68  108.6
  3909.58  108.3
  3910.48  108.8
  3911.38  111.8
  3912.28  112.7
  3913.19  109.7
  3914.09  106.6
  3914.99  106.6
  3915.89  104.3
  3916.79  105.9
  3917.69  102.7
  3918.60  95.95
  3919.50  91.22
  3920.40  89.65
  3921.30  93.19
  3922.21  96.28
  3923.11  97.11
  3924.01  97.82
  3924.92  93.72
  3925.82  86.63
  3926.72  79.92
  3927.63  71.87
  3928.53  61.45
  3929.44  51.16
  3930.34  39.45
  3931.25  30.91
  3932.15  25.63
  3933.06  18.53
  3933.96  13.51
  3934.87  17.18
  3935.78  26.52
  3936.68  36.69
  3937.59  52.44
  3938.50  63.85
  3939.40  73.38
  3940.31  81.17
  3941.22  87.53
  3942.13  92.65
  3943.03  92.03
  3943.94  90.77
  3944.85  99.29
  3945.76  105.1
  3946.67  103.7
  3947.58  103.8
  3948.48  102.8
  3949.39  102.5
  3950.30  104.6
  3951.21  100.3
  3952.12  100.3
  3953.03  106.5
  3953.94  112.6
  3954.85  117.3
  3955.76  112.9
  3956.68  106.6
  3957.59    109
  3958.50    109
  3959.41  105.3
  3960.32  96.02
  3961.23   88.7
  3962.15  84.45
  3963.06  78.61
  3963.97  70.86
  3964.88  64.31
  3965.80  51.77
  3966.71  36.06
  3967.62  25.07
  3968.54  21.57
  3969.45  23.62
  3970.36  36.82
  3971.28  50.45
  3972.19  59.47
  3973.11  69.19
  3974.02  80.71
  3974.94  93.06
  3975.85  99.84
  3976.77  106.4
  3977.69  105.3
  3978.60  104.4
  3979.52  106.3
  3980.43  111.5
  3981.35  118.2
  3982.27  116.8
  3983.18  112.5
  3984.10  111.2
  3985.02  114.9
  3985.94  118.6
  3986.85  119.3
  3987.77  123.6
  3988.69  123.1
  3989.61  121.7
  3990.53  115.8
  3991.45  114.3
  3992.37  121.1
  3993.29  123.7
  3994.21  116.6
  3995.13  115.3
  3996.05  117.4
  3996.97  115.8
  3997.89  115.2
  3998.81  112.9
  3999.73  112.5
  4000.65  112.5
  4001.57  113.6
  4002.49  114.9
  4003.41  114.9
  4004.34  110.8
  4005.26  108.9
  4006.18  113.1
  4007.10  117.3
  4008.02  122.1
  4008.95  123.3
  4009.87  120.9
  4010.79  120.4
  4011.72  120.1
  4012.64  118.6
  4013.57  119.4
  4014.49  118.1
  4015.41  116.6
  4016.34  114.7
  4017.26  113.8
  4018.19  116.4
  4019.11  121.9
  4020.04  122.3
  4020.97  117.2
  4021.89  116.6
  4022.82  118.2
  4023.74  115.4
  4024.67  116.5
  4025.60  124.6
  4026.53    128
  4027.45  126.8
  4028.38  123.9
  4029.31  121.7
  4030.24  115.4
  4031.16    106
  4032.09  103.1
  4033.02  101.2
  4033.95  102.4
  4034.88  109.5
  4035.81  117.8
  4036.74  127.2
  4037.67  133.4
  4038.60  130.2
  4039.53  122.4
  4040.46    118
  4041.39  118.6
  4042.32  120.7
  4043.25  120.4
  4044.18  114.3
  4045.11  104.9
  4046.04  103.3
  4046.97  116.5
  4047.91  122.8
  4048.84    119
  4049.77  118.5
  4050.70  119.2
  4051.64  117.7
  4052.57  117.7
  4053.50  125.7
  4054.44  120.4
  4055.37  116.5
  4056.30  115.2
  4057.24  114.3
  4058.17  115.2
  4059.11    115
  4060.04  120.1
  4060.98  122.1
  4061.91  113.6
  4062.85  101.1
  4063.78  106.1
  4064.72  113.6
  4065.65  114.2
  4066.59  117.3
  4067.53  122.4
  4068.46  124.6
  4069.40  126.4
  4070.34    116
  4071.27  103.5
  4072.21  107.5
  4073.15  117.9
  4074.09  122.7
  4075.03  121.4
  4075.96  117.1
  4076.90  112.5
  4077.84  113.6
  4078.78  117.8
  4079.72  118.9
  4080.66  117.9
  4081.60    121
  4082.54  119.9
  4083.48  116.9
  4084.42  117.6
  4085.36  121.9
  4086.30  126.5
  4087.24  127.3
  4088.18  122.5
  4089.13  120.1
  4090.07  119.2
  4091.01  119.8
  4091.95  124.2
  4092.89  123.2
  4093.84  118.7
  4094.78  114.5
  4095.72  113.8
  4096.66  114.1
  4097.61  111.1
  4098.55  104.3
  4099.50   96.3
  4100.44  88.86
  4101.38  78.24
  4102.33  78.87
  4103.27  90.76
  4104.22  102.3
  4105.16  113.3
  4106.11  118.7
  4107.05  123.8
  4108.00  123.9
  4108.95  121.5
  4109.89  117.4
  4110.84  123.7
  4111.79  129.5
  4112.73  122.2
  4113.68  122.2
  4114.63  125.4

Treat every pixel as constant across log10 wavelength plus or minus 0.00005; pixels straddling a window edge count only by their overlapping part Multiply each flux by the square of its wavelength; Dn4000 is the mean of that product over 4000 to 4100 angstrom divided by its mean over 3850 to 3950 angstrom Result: 1.36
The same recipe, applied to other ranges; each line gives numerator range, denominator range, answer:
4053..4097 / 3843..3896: 1.28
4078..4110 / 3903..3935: 1.47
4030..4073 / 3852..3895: 1.26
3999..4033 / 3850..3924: 1.24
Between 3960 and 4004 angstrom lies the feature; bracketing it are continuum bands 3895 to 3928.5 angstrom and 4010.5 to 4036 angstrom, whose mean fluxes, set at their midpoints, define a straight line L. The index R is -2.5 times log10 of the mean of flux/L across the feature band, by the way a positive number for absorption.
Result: 0.157 mag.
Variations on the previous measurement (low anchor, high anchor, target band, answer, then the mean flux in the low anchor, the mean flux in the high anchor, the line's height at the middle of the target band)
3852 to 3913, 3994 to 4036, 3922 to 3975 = 0.41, 101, 116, 109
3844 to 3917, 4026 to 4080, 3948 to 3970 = 0.27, 102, 117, 109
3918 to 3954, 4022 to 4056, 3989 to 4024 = -0.12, 77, 118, 105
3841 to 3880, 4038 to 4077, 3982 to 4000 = -0.04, 105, 117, 113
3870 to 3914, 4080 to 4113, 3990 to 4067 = -0.07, 98.9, 114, 109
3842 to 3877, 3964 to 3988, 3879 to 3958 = 0.06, 107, 83.3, 94.9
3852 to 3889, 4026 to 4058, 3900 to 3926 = 0.06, 102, 117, 106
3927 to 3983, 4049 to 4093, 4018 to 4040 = -0.15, 77.7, 118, 103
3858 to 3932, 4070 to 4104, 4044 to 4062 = -0.06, 96.5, 113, 110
